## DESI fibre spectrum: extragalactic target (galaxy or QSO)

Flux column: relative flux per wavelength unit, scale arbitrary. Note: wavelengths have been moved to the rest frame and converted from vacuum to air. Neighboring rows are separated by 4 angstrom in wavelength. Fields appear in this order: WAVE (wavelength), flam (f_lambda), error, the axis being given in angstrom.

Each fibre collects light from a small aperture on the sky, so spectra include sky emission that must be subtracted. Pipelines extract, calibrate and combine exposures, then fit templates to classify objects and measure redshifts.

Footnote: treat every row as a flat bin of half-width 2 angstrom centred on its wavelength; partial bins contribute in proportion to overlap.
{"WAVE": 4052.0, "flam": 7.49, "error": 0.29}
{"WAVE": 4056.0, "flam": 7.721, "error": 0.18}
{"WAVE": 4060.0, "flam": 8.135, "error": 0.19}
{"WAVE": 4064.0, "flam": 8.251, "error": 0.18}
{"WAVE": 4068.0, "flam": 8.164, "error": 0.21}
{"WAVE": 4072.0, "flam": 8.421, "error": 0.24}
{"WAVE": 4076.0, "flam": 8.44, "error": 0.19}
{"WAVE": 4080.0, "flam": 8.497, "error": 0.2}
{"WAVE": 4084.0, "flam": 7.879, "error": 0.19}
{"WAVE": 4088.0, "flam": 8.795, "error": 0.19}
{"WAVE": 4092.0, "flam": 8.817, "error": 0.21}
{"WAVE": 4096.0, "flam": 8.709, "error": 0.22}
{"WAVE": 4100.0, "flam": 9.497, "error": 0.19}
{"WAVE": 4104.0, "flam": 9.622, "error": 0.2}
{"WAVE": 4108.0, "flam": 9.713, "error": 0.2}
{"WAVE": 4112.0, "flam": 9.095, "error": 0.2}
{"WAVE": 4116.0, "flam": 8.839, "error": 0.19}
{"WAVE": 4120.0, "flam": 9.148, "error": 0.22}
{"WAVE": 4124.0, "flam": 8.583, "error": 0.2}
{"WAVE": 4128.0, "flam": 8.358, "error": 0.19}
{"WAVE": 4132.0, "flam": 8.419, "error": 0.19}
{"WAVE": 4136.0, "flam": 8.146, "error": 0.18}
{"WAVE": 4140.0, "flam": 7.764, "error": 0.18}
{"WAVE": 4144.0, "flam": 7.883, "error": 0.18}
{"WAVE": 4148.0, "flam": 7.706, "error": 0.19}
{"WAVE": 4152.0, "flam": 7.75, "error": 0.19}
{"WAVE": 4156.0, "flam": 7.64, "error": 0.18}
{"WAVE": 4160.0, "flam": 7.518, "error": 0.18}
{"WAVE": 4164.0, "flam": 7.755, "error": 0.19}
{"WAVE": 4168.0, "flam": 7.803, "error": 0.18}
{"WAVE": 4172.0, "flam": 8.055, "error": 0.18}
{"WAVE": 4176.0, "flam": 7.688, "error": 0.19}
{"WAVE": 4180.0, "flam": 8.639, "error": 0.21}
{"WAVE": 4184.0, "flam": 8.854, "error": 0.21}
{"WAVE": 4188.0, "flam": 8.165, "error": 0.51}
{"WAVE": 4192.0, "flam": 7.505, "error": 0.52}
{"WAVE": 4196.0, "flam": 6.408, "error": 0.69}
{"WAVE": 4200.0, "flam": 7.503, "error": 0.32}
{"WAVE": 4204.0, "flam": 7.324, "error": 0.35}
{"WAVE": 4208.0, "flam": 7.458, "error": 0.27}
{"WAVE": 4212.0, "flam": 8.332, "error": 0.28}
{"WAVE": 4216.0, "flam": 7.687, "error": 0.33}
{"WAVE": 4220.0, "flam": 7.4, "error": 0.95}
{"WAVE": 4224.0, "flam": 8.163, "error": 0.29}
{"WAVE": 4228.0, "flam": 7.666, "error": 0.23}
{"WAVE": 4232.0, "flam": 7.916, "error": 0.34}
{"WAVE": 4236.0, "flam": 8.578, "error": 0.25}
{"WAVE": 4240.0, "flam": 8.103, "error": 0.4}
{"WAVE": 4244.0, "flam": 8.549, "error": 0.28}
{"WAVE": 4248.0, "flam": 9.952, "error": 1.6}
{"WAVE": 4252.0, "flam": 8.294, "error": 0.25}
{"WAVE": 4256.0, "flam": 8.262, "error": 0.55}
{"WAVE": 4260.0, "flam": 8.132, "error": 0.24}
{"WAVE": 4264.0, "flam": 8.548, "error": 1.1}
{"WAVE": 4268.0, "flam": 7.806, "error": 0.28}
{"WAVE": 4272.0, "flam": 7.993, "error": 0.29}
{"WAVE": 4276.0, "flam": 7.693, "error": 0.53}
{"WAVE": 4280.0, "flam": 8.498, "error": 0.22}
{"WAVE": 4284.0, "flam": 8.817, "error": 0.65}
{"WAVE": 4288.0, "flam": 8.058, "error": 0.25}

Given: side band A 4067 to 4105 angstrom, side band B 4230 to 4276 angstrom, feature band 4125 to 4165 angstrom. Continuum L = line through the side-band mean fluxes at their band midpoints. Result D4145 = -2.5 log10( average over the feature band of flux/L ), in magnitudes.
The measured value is 0.08 mag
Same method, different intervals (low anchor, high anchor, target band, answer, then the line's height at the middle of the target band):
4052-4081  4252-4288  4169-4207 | 0.06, 8.2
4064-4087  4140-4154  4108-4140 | -0.09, 7.95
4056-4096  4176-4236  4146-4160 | 0.05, 8.03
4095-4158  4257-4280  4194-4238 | 0.08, 8.26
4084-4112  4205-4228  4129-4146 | 0.08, 8.65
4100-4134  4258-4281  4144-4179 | 0.13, 8.74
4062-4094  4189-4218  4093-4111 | -0.14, 8.23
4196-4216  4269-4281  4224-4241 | -0.05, 7.71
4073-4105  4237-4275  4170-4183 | 0.05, 8.56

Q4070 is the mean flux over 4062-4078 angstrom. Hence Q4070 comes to 8.32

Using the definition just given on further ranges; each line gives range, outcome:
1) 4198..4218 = 7.66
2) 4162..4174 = 7.87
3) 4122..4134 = 8.45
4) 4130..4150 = 7.98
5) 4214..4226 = 7.75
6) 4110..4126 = 8.92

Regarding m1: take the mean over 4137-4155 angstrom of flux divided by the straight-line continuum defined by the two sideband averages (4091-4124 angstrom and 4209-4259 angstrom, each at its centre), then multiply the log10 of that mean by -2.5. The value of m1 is 0.141 mag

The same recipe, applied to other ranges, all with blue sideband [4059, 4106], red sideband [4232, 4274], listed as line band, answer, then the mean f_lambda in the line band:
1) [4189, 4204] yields 0.17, 7.23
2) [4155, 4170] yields 0.11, 7.68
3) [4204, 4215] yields 0.09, 7.77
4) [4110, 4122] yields -0.06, 9.03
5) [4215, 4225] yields 0.10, 7.72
